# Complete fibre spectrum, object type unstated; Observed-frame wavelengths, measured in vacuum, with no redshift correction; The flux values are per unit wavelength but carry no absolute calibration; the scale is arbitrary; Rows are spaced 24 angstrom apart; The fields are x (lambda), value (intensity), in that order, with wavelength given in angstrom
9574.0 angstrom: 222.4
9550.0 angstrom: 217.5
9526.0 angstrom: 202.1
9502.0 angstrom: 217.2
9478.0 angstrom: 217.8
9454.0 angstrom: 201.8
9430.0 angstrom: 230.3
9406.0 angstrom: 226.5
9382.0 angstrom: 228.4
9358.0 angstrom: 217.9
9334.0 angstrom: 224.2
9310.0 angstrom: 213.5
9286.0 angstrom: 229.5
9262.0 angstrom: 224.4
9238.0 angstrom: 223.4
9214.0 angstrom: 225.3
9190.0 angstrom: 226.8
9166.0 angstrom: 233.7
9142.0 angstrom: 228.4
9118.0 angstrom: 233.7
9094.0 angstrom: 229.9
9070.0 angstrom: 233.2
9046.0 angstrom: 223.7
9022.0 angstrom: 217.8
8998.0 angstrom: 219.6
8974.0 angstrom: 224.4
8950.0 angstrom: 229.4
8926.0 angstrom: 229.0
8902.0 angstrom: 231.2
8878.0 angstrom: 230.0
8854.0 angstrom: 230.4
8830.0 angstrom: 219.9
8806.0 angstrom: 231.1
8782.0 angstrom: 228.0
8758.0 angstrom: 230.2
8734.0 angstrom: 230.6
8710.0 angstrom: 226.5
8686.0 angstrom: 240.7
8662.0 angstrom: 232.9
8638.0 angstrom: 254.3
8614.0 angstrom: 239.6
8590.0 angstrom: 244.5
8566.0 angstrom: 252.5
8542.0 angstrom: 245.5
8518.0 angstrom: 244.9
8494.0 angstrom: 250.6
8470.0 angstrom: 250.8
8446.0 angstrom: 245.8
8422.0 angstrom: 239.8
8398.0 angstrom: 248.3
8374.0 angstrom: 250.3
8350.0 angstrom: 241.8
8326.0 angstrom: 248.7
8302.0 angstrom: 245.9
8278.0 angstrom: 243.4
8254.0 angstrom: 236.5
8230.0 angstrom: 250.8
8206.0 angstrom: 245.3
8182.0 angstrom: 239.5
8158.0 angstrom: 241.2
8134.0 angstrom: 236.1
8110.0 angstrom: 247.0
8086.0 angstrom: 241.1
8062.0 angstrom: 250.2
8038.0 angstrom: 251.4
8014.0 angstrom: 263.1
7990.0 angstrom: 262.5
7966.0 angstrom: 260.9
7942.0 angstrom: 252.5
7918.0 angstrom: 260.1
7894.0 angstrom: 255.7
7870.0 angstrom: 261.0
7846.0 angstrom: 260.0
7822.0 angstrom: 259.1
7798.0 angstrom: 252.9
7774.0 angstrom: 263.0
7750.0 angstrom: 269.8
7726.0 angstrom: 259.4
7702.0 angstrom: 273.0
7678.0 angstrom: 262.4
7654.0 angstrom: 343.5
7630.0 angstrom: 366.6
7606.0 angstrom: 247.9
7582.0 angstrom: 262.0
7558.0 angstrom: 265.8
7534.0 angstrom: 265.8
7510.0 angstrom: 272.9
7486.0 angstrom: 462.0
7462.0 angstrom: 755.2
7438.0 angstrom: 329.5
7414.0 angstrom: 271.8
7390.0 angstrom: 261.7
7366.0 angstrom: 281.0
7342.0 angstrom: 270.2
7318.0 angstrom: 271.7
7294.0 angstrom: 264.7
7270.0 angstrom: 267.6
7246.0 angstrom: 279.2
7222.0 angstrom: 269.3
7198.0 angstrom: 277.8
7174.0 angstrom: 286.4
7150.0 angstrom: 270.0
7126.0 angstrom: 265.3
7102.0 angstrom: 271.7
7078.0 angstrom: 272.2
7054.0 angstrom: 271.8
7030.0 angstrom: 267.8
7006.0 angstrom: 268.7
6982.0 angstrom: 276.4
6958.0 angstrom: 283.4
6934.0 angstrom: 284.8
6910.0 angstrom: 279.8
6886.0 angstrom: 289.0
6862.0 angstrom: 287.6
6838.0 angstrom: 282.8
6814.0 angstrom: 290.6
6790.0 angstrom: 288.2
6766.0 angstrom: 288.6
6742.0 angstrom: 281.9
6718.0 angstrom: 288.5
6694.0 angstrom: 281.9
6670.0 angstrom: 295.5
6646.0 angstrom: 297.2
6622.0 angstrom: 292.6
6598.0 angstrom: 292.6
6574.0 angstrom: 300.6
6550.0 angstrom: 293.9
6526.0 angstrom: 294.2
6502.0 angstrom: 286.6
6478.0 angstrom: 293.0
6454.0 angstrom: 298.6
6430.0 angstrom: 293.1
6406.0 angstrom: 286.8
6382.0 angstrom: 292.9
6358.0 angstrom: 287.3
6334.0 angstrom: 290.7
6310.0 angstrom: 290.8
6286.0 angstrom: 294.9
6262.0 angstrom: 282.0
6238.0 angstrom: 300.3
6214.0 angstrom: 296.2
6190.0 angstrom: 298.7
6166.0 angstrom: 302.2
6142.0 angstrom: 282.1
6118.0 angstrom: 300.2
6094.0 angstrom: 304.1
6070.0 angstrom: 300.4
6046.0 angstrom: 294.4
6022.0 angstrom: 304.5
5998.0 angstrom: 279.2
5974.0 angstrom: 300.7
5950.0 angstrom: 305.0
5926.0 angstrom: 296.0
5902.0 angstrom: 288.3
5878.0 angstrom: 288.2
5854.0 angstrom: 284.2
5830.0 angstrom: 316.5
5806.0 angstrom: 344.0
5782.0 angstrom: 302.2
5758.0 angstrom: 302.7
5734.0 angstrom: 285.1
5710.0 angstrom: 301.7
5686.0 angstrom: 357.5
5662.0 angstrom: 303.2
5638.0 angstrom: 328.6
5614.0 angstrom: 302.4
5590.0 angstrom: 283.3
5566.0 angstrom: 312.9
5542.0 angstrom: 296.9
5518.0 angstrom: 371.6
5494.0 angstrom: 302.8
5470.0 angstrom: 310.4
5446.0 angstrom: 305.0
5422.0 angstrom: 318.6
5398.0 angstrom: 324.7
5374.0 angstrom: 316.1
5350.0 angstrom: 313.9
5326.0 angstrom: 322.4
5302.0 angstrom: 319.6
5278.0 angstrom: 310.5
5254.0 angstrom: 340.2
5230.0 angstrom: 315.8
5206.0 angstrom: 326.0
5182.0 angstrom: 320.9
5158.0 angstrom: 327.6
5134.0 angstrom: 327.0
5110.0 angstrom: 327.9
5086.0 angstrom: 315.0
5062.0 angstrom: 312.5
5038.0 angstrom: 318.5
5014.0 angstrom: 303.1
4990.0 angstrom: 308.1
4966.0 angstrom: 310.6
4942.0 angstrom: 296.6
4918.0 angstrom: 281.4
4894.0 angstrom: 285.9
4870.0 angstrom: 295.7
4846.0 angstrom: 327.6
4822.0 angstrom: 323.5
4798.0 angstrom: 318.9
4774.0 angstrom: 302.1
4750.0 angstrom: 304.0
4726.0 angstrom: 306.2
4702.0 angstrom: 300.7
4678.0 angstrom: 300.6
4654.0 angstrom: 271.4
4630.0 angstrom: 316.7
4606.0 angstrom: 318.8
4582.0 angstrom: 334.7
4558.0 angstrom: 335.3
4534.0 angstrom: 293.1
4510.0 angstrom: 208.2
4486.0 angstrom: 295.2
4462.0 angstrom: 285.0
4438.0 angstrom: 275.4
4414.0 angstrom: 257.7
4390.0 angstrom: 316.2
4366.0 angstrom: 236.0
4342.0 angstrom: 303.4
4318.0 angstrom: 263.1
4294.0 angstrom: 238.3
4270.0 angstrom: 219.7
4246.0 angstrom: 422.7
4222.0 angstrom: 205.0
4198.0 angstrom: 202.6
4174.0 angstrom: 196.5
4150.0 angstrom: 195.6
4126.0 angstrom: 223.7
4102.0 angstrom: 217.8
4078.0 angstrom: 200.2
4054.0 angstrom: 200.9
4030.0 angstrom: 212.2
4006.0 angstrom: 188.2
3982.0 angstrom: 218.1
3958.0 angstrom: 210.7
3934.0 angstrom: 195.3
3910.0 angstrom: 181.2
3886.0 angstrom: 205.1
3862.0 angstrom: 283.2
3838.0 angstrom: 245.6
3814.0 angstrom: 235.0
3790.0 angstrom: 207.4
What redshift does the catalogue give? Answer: 0.137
